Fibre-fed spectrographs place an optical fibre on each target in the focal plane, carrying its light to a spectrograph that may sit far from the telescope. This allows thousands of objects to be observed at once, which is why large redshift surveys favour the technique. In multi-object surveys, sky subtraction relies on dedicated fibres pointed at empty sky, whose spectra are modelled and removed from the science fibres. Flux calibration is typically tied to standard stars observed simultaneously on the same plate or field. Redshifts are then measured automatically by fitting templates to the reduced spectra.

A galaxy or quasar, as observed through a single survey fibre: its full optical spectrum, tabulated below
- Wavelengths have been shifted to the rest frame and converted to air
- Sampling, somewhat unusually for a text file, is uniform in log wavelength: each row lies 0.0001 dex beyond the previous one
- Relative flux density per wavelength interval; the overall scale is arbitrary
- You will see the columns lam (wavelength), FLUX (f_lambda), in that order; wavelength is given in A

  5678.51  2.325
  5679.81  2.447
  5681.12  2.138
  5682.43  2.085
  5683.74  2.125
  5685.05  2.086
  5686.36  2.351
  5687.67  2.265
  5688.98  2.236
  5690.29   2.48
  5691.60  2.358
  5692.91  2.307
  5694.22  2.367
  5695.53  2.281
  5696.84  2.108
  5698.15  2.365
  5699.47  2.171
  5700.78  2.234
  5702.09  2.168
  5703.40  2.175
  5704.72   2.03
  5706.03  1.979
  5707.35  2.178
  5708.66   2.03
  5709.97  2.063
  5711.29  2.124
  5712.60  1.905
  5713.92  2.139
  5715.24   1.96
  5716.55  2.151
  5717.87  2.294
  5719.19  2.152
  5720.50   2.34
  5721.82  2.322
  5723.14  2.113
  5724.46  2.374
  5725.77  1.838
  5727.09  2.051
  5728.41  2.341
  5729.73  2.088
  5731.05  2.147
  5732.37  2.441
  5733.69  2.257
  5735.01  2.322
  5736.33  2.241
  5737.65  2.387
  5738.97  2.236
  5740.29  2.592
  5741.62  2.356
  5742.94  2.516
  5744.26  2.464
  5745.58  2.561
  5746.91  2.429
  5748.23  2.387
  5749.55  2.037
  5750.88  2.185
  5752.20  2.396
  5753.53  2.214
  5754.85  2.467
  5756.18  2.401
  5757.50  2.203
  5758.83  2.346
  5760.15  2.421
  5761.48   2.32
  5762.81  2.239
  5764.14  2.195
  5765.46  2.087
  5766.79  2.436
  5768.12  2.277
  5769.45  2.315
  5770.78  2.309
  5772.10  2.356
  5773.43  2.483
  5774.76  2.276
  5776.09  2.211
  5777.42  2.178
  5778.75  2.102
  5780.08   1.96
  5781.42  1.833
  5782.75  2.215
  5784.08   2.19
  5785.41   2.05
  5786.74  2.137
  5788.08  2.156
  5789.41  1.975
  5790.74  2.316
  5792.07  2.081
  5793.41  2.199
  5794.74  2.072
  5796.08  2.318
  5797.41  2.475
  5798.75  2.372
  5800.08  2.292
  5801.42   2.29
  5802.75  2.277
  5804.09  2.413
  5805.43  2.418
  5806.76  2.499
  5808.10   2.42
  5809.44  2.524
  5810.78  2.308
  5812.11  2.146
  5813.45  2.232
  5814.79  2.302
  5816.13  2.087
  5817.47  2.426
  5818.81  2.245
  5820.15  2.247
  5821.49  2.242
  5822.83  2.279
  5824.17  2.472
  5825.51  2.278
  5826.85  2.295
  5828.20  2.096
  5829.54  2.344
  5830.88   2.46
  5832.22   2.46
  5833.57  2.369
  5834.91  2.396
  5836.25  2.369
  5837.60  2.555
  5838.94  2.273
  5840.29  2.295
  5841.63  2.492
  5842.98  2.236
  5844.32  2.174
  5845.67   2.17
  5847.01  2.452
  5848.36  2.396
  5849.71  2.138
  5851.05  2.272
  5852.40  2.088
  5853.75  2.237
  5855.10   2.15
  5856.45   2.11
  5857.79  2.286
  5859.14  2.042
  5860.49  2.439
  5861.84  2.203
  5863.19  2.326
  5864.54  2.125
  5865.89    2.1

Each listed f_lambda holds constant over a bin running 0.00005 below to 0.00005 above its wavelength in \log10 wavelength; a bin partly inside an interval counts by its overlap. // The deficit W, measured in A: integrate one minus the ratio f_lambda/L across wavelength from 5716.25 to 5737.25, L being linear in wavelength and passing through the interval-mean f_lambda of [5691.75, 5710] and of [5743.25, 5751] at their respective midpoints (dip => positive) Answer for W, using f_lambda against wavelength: 0.6 A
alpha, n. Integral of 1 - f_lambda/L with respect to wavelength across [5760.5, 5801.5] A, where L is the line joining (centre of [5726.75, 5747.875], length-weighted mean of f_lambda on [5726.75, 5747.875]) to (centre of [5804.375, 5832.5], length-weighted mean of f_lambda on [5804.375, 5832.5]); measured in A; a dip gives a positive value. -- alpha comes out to 2.0 A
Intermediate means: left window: 2.34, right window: 2.32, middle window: 2.22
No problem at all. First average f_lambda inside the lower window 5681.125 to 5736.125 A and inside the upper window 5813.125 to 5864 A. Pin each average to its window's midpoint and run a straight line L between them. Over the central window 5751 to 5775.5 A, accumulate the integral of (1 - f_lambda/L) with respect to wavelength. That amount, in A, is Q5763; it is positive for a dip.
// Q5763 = -0.9 A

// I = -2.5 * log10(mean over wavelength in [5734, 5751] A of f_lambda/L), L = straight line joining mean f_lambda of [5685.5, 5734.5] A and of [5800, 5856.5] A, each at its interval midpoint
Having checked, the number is -0.07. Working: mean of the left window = 2.19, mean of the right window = 2.31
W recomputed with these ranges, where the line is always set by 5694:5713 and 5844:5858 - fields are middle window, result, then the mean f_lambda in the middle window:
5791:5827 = -1.7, 2.3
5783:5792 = 0.2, 2.14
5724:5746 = -1.4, 2.3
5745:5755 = -0.7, 2.33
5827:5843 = -1.1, 2.36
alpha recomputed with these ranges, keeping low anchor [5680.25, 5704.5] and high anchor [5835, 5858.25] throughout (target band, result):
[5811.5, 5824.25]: 0.1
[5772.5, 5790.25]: 0.9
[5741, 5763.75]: -1.0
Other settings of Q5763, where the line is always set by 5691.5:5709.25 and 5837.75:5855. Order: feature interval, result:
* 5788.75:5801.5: 0.0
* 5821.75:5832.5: -0.3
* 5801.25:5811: -0.7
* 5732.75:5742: -0.5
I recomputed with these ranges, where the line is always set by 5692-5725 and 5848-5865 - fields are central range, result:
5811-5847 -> -0.049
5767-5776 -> -0.068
